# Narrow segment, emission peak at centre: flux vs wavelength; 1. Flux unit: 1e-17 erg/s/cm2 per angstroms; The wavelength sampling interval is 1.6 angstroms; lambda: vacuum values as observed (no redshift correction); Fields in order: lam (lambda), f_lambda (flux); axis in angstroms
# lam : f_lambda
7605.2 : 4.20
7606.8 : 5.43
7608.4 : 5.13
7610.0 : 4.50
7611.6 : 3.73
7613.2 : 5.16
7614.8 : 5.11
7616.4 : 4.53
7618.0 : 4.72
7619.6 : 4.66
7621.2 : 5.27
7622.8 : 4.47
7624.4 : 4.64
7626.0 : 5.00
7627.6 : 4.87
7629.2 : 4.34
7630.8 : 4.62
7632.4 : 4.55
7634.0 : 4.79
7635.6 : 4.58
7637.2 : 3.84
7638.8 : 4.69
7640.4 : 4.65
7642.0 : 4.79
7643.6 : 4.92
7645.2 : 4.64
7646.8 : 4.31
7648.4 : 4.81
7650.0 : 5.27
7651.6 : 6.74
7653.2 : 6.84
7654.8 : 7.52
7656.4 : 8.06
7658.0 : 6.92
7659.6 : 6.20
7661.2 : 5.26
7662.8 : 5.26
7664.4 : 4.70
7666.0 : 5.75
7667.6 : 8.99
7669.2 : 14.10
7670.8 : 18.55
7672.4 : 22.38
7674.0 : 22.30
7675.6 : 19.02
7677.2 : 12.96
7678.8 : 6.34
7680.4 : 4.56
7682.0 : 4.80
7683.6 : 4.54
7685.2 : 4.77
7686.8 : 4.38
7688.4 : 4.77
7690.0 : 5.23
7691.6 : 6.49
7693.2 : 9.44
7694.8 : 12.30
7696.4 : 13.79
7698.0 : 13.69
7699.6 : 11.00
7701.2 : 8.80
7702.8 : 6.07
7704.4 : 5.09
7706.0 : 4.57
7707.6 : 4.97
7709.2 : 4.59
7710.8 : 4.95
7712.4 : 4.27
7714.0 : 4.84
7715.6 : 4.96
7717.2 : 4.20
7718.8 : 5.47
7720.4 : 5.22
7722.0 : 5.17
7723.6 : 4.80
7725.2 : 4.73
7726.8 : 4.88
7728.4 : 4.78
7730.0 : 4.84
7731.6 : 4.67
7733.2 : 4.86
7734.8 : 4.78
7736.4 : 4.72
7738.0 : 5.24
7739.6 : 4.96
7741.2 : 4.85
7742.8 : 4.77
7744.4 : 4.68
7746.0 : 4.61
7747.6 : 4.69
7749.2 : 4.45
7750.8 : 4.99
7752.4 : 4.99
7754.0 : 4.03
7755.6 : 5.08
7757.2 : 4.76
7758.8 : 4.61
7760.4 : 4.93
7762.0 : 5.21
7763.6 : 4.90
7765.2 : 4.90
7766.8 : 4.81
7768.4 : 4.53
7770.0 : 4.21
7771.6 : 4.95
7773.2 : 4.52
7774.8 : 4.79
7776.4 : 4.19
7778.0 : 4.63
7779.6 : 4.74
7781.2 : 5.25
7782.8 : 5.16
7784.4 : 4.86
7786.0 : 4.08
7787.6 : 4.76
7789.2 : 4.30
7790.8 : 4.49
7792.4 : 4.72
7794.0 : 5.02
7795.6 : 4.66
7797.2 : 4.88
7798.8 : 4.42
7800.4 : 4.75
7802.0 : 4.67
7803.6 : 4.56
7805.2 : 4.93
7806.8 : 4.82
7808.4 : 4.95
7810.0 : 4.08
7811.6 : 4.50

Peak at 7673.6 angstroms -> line Halpha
